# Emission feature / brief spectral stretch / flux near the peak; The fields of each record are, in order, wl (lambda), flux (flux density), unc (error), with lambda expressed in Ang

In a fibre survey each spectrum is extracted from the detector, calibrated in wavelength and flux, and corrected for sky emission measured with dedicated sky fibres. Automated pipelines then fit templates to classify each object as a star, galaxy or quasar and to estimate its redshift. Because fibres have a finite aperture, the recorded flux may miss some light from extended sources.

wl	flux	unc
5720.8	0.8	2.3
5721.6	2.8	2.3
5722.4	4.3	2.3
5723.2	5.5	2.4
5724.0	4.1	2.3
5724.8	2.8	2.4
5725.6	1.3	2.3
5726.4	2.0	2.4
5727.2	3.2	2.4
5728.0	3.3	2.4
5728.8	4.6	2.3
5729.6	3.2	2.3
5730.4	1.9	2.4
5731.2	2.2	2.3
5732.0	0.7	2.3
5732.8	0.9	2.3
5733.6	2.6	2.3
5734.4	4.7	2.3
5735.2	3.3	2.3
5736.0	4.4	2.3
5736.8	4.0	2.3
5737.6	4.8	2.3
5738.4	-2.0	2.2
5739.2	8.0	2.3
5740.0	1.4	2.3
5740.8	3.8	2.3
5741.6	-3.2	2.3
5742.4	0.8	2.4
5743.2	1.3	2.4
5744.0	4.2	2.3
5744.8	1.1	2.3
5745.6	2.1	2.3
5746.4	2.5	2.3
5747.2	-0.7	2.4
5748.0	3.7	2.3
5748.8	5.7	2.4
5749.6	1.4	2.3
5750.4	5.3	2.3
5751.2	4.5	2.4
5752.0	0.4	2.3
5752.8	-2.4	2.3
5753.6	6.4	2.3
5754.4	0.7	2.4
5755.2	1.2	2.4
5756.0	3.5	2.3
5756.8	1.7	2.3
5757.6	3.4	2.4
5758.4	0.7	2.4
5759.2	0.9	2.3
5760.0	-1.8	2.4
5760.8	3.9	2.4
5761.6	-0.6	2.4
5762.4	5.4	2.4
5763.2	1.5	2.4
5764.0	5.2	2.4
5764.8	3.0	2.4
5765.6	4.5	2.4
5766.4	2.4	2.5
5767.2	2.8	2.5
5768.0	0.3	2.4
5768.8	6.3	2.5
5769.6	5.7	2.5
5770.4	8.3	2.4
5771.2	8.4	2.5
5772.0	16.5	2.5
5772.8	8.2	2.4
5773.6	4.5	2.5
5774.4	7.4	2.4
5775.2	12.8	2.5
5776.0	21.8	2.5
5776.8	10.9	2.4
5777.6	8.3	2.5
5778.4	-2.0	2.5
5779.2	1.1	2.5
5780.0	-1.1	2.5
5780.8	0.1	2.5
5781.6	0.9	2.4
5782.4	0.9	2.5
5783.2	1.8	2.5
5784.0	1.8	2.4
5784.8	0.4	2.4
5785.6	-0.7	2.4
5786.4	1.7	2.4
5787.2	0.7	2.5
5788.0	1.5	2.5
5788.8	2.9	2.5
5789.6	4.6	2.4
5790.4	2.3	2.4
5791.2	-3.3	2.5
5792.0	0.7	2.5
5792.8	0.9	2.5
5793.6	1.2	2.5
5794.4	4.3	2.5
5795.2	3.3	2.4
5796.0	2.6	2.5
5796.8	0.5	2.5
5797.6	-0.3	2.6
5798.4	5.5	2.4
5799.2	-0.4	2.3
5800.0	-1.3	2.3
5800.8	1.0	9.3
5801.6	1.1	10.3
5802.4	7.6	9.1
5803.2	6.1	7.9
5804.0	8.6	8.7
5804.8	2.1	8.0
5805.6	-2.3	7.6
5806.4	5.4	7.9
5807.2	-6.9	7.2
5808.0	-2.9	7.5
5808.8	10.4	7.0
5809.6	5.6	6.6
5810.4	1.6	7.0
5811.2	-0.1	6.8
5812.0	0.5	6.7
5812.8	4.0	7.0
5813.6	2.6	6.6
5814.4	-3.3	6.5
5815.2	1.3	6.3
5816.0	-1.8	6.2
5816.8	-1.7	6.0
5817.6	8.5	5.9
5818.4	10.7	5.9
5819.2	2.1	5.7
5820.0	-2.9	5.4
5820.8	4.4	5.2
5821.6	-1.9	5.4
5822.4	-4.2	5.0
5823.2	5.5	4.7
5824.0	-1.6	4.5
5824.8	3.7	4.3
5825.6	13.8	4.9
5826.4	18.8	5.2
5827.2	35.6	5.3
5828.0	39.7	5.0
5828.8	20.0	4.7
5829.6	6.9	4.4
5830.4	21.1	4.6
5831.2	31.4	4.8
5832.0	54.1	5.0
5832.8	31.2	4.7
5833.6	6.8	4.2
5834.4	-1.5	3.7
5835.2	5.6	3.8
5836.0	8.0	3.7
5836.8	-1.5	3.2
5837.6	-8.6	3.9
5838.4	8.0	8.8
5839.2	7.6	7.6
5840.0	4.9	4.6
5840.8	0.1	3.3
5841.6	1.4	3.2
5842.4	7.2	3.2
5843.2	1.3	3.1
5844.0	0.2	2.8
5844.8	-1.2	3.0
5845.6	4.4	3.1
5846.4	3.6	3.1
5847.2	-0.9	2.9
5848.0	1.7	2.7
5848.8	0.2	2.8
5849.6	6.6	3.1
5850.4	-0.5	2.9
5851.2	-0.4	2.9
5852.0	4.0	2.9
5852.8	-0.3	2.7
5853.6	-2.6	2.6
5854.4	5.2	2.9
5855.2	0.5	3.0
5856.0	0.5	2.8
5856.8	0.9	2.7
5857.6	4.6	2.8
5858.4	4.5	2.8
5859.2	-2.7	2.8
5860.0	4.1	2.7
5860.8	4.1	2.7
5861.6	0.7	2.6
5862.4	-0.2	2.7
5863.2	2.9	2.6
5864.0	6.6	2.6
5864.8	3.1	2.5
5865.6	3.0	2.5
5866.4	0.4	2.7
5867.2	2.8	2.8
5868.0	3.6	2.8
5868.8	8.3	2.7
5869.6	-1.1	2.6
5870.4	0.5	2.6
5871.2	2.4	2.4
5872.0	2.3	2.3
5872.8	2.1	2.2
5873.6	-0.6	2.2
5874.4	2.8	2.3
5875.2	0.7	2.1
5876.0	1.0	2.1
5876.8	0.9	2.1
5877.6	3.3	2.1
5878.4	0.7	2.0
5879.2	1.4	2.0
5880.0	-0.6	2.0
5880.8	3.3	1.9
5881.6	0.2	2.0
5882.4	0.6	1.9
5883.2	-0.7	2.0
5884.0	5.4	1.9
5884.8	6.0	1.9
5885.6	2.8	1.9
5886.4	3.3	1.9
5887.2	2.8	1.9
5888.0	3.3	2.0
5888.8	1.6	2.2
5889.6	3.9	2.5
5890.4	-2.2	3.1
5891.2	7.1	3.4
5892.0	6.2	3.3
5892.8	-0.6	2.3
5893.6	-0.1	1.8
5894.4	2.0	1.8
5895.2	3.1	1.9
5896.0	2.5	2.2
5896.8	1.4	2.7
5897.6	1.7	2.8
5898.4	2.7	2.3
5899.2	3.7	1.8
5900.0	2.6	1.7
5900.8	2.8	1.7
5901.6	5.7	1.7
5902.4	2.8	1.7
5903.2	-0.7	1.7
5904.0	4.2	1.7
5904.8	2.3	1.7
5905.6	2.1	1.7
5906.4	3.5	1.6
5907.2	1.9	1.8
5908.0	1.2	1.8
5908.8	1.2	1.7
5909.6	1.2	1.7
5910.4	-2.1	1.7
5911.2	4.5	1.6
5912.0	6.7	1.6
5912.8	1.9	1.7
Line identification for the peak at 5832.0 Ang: [O III] 5007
